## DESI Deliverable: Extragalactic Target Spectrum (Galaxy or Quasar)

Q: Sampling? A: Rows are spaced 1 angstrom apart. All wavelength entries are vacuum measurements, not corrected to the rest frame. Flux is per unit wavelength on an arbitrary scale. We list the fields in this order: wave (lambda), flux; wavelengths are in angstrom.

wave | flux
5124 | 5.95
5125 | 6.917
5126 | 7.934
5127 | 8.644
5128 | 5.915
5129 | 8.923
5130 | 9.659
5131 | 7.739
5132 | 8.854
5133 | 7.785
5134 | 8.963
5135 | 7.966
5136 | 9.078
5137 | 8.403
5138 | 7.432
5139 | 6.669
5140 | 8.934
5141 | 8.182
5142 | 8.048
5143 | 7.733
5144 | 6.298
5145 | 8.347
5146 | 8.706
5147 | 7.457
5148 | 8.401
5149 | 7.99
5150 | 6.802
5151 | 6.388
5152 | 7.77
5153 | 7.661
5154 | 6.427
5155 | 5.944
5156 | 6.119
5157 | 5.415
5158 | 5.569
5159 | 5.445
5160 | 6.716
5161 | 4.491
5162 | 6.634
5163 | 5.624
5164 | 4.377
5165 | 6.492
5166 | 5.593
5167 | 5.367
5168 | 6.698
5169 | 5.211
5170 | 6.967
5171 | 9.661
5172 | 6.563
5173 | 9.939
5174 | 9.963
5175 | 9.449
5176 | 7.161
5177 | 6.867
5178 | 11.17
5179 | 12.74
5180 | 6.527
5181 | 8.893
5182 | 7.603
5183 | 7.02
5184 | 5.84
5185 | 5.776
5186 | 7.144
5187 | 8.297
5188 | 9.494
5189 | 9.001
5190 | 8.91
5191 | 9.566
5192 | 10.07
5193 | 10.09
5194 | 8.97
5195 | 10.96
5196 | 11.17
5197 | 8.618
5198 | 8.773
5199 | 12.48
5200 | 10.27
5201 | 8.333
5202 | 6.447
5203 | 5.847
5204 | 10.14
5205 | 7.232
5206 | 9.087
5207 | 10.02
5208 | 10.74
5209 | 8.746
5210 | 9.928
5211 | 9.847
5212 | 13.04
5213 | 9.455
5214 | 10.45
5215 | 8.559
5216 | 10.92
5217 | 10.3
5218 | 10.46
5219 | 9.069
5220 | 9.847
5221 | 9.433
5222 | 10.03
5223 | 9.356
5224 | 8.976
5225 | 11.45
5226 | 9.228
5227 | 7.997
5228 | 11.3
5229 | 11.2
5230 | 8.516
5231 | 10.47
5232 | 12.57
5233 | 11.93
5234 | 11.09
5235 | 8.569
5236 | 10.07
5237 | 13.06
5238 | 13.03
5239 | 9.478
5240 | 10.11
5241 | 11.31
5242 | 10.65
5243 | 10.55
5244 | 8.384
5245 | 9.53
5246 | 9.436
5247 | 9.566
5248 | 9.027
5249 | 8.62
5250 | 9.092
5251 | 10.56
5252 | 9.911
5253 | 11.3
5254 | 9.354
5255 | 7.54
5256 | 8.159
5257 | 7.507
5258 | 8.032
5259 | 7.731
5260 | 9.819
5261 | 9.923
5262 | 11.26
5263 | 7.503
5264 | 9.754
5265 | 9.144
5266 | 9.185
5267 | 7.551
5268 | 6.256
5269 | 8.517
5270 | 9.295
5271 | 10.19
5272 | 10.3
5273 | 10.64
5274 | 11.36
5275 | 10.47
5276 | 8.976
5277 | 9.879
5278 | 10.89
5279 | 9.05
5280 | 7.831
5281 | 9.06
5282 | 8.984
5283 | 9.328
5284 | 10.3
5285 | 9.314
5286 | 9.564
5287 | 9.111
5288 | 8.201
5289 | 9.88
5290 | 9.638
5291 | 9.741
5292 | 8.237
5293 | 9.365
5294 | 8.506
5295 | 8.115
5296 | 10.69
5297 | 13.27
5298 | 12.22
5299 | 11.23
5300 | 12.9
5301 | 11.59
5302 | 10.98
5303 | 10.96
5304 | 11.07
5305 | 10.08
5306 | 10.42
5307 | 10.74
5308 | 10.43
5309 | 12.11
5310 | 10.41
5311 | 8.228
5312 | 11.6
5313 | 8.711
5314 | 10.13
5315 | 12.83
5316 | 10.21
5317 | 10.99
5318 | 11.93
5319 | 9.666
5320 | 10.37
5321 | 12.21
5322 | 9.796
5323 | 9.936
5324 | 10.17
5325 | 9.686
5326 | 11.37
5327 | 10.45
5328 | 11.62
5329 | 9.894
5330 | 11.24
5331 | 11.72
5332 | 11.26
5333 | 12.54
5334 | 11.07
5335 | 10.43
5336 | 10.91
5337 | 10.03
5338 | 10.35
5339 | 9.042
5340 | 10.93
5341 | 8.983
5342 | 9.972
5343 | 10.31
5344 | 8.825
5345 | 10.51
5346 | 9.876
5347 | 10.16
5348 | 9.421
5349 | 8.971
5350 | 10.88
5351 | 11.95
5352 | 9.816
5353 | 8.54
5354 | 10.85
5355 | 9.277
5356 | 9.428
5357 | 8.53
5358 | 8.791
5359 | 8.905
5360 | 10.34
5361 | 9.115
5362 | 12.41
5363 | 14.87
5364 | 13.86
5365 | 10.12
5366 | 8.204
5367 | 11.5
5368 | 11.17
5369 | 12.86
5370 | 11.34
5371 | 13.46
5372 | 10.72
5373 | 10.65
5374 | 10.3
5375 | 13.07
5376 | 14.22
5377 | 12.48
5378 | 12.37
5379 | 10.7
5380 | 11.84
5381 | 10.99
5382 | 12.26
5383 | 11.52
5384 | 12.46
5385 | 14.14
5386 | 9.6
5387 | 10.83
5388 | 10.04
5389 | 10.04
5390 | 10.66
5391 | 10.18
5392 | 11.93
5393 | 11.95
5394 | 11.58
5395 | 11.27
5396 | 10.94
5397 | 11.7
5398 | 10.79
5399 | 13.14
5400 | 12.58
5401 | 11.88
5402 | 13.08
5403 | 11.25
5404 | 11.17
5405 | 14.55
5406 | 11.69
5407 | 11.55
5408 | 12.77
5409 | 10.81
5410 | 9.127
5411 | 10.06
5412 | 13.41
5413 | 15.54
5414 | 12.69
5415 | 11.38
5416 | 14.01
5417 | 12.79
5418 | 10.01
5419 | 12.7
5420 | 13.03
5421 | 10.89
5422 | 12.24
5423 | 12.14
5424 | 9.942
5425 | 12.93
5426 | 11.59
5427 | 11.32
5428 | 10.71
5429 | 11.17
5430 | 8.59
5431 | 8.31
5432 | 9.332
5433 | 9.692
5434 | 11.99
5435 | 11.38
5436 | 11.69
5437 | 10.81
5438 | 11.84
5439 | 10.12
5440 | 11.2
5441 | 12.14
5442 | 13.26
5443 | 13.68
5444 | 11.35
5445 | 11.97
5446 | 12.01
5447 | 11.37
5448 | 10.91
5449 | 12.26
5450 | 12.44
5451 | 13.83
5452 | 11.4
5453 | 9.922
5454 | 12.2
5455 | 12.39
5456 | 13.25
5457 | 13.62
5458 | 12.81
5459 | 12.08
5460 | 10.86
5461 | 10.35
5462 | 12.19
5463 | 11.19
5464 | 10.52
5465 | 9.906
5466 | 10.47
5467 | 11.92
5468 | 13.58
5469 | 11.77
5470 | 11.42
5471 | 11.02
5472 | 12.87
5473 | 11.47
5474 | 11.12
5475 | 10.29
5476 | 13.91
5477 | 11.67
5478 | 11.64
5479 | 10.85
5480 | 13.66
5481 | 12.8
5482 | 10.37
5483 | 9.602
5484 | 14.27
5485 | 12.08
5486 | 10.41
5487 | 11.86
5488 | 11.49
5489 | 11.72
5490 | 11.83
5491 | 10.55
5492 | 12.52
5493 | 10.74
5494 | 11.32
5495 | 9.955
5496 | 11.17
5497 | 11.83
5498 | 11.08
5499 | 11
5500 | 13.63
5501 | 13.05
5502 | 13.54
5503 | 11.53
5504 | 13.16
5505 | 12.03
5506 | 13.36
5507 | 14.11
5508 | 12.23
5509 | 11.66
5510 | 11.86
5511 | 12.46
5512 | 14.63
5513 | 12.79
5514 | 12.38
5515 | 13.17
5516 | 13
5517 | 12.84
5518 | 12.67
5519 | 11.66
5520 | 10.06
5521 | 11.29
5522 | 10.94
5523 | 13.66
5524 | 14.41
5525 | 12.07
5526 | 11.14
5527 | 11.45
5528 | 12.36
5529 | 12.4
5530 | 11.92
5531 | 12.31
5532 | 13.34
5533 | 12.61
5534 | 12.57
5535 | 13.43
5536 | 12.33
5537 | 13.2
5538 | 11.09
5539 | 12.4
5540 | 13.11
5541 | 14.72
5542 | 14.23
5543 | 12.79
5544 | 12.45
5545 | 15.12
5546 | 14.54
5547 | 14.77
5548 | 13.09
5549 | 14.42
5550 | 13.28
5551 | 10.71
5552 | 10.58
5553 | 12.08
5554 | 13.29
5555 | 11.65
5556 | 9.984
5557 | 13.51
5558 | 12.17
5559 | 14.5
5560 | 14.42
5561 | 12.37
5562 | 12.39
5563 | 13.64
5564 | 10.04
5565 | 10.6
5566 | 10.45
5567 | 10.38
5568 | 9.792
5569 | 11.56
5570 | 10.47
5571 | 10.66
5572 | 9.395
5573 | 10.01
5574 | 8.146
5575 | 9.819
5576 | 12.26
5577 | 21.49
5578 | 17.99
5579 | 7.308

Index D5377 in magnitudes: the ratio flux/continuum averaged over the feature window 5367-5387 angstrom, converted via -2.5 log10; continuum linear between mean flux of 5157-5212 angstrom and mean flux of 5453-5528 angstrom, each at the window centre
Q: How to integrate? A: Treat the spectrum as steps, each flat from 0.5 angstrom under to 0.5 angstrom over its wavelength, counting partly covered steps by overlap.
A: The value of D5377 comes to -0.126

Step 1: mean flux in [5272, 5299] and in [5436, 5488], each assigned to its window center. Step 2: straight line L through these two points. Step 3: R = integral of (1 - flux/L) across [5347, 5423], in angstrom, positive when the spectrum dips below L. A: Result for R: -3.5 angstrom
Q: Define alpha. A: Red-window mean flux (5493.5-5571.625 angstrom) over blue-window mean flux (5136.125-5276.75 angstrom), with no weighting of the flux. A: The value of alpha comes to 1.4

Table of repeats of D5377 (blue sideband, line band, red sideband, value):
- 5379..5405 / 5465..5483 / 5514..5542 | 0.04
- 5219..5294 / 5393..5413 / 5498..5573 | -0.07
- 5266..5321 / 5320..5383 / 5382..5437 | 0.00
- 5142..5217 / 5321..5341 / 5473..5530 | -0.07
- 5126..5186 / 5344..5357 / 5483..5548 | 0.03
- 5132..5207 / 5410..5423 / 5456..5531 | -0.12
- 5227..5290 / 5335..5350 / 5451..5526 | 0.06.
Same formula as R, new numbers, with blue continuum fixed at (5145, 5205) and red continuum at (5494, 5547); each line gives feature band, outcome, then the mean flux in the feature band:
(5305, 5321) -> -1.52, 10.6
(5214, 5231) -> -2.77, 9.83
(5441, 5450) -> -0.47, 12.1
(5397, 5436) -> -1.83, 11.6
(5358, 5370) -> -0.82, 11.1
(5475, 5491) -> 0.34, 11.8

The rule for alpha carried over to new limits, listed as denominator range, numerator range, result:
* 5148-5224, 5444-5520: 1.44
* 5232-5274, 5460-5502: 1.20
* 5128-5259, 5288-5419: 1.26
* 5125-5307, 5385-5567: 1.33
